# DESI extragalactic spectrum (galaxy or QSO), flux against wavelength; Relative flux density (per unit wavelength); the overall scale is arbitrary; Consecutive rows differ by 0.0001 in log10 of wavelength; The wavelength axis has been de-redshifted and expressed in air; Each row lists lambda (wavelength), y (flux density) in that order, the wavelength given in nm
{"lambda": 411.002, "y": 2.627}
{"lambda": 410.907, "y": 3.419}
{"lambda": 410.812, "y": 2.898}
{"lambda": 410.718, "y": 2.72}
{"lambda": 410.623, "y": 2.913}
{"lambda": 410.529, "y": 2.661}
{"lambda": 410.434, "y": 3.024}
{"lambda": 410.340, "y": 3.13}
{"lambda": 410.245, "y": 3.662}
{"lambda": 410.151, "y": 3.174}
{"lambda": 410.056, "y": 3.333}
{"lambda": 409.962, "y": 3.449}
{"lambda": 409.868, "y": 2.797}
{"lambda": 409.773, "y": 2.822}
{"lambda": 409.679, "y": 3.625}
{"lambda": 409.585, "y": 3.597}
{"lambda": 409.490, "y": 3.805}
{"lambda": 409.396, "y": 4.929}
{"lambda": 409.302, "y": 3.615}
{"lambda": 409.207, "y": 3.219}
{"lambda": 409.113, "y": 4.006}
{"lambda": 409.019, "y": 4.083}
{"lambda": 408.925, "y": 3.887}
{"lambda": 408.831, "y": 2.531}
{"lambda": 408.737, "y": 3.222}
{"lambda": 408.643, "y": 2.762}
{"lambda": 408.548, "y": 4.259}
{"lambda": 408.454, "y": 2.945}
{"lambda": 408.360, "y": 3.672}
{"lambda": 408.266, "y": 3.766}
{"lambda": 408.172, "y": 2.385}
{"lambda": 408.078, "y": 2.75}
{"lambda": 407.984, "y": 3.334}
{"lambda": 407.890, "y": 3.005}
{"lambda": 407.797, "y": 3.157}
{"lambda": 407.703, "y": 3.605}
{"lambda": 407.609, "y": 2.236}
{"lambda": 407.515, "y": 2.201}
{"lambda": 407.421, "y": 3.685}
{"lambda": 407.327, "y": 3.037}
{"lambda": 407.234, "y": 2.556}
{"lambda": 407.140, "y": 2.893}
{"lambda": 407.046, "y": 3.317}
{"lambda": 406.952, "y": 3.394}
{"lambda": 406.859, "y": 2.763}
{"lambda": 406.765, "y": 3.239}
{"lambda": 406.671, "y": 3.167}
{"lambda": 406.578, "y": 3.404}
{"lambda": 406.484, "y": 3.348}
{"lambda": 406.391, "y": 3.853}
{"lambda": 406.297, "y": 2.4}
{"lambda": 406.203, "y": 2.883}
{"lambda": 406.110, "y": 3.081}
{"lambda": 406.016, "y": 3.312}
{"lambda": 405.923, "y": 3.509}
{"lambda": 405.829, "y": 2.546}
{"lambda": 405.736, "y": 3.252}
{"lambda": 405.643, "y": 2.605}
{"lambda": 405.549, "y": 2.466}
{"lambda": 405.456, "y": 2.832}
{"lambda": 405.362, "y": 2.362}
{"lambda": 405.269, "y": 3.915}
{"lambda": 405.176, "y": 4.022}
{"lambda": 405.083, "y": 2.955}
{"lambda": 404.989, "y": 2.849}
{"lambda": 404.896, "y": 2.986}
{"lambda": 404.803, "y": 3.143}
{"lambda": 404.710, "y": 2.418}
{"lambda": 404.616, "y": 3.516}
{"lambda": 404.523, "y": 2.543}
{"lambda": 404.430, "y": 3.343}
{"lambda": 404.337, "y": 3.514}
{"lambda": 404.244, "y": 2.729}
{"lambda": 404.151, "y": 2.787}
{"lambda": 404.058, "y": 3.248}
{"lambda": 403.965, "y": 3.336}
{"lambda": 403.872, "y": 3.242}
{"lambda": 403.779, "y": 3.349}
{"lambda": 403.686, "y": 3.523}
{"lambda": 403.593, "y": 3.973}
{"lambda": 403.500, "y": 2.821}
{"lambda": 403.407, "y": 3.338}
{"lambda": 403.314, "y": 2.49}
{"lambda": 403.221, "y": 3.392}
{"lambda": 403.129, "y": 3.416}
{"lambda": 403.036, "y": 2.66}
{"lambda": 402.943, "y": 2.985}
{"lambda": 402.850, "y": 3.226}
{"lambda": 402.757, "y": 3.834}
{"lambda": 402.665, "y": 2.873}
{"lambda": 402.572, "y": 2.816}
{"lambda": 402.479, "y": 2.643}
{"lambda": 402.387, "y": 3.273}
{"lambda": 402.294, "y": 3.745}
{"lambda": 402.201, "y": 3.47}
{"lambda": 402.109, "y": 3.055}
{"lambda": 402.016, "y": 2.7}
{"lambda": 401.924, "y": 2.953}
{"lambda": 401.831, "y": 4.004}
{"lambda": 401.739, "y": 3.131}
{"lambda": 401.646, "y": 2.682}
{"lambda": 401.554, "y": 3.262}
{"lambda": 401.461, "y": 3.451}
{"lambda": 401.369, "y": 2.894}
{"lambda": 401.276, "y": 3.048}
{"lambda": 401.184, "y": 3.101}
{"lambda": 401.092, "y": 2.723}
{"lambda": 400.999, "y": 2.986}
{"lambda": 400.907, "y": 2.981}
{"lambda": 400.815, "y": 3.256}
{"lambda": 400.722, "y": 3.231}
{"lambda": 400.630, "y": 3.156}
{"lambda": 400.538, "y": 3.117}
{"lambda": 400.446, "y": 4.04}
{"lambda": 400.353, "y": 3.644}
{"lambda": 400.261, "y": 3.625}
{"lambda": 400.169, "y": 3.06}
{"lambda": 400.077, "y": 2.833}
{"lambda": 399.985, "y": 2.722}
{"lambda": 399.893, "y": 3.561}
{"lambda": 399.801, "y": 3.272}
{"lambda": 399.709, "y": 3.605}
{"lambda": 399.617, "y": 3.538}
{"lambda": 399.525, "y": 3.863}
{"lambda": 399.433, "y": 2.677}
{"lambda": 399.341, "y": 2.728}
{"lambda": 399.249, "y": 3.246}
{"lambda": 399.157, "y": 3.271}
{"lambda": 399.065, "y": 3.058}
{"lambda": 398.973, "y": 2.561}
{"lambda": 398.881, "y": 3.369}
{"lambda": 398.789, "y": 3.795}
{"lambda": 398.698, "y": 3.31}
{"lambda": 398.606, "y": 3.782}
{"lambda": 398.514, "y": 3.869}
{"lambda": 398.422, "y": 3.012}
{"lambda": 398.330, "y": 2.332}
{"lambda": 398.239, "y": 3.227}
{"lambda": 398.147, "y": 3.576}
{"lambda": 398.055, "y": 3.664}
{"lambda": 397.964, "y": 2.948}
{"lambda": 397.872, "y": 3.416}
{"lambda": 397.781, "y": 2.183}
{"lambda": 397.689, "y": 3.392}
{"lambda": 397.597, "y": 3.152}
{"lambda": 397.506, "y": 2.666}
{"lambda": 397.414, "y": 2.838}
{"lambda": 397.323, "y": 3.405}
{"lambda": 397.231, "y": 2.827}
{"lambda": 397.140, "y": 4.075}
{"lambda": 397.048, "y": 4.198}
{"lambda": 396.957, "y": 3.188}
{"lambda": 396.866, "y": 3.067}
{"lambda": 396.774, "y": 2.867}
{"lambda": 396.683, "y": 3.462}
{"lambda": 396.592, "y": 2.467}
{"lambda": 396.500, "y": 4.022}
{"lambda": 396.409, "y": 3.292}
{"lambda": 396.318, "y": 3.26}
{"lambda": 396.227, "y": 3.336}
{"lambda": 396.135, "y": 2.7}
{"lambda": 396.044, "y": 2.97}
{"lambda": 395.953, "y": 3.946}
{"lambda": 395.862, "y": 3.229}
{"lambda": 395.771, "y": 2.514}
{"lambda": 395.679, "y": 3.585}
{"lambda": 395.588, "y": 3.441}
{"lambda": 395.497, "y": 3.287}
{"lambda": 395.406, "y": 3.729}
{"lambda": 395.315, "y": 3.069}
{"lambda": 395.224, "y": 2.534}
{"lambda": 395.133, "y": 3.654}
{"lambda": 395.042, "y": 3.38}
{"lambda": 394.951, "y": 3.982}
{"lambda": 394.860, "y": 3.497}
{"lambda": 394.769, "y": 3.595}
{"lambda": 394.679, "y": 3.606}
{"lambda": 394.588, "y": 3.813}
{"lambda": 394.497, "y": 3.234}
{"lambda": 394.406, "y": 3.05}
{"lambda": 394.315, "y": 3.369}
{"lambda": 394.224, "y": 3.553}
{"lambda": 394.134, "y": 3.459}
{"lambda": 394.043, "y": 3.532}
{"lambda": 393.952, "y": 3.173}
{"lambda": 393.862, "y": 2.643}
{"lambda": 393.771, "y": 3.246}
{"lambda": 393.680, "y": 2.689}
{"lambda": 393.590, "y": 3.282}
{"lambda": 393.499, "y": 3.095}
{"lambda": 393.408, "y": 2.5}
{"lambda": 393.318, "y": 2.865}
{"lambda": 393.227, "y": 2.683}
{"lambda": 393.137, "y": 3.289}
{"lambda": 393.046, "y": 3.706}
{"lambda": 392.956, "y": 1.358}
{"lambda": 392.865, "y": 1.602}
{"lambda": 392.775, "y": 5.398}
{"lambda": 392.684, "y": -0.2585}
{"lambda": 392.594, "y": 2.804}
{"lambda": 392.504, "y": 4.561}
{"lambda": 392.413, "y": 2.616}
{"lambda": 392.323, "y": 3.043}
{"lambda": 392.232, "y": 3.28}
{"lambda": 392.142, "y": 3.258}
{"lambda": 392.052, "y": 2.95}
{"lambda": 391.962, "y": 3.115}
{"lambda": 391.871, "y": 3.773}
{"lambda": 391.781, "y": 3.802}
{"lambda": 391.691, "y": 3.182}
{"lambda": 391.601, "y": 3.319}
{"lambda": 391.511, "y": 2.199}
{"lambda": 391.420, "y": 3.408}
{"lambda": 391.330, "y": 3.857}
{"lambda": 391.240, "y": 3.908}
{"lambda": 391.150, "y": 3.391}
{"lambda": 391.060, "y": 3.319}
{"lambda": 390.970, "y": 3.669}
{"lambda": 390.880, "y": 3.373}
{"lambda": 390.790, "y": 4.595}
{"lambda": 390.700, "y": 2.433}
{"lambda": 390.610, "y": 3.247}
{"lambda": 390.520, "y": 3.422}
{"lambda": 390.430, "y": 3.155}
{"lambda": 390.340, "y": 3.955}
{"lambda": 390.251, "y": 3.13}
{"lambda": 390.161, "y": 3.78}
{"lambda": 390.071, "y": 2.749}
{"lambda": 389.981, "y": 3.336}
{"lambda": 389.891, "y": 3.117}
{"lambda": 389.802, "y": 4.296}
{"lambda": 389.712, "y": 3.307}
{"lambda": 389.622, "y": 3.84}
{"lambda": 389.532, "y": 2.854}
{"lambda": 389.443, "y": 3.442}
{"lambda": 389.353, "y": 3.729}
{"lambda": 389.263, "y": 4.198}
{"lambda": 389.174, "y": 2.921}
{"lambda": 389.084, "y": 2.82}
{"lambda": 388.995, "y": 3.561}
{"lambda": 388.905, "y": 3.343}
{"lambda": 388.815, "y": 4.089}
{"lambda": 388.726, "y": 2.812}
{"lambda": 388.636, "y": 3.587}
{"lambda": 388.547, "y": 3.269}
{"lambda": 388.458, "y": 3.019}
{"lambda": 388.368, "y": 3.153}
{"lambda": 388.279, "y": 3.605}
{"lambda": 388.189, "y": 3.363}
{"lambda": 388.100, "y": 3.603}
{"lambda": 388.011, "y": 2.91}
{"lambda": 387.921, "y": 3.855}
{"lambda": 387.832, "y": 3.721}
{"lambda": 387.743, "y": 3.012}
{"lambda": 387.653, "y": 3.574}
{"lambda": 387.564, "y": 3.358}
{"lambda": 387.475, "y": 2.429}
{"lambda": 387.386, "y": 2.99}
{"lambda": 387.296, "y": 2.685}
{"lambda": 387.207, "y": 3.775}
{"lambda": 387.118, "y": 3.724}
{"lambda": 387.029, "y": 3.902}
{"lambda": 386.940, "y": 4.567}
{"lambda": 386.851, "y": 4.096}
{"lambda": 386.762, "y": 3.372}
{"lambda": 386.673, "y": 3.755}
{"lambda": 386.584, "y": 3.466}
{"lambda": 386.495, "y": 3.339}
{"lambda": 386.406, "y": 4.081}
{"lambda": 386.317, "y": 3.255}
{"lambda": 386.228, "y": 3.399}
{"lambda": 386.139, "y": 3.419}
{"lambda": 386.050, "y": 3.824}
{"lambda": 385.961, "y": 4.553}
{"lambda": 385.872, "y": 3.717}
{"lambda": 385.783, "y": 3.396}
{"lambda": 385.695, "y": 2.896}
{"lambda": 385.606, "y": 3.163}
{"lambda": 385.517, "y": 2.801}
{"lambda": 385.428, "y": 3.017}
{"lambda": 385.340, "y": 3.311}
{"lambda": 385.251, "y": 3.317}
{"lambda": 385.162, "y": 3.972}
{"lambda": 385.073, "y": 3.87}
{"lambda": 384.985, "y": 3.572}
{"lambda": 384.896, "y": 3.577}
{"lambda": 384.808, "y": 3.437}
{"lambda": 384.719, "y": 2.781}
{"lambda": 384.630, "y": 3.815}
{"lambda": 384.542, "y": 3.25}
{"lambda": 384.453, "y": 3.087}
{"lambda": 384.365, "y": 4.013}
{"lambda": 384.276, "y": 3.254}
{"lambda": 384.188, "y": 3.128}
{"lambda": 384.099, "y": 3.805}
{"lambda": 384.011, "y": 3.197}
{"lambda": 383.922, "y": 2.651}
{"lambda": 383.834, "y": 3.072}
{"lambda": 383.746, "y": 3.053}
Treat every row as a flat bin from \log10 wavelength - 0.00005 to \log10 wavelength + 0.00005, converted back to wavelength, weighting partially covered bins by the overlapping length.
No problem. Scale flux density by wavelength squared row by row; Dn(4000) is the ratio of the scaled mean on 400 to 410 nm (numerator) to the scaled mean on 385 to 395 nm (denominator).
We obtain 1.0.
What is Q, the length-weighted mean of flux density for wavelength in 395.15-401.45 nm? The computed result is 3.22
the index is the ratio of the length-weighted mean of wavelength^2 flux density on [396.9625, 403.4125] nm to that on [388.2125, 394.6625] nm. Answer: 1.03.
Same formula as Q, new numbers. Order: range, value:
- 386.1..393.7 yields 3.31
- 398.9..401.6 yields 3.19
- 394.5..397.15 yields 3.36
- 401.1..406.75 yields 3.13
